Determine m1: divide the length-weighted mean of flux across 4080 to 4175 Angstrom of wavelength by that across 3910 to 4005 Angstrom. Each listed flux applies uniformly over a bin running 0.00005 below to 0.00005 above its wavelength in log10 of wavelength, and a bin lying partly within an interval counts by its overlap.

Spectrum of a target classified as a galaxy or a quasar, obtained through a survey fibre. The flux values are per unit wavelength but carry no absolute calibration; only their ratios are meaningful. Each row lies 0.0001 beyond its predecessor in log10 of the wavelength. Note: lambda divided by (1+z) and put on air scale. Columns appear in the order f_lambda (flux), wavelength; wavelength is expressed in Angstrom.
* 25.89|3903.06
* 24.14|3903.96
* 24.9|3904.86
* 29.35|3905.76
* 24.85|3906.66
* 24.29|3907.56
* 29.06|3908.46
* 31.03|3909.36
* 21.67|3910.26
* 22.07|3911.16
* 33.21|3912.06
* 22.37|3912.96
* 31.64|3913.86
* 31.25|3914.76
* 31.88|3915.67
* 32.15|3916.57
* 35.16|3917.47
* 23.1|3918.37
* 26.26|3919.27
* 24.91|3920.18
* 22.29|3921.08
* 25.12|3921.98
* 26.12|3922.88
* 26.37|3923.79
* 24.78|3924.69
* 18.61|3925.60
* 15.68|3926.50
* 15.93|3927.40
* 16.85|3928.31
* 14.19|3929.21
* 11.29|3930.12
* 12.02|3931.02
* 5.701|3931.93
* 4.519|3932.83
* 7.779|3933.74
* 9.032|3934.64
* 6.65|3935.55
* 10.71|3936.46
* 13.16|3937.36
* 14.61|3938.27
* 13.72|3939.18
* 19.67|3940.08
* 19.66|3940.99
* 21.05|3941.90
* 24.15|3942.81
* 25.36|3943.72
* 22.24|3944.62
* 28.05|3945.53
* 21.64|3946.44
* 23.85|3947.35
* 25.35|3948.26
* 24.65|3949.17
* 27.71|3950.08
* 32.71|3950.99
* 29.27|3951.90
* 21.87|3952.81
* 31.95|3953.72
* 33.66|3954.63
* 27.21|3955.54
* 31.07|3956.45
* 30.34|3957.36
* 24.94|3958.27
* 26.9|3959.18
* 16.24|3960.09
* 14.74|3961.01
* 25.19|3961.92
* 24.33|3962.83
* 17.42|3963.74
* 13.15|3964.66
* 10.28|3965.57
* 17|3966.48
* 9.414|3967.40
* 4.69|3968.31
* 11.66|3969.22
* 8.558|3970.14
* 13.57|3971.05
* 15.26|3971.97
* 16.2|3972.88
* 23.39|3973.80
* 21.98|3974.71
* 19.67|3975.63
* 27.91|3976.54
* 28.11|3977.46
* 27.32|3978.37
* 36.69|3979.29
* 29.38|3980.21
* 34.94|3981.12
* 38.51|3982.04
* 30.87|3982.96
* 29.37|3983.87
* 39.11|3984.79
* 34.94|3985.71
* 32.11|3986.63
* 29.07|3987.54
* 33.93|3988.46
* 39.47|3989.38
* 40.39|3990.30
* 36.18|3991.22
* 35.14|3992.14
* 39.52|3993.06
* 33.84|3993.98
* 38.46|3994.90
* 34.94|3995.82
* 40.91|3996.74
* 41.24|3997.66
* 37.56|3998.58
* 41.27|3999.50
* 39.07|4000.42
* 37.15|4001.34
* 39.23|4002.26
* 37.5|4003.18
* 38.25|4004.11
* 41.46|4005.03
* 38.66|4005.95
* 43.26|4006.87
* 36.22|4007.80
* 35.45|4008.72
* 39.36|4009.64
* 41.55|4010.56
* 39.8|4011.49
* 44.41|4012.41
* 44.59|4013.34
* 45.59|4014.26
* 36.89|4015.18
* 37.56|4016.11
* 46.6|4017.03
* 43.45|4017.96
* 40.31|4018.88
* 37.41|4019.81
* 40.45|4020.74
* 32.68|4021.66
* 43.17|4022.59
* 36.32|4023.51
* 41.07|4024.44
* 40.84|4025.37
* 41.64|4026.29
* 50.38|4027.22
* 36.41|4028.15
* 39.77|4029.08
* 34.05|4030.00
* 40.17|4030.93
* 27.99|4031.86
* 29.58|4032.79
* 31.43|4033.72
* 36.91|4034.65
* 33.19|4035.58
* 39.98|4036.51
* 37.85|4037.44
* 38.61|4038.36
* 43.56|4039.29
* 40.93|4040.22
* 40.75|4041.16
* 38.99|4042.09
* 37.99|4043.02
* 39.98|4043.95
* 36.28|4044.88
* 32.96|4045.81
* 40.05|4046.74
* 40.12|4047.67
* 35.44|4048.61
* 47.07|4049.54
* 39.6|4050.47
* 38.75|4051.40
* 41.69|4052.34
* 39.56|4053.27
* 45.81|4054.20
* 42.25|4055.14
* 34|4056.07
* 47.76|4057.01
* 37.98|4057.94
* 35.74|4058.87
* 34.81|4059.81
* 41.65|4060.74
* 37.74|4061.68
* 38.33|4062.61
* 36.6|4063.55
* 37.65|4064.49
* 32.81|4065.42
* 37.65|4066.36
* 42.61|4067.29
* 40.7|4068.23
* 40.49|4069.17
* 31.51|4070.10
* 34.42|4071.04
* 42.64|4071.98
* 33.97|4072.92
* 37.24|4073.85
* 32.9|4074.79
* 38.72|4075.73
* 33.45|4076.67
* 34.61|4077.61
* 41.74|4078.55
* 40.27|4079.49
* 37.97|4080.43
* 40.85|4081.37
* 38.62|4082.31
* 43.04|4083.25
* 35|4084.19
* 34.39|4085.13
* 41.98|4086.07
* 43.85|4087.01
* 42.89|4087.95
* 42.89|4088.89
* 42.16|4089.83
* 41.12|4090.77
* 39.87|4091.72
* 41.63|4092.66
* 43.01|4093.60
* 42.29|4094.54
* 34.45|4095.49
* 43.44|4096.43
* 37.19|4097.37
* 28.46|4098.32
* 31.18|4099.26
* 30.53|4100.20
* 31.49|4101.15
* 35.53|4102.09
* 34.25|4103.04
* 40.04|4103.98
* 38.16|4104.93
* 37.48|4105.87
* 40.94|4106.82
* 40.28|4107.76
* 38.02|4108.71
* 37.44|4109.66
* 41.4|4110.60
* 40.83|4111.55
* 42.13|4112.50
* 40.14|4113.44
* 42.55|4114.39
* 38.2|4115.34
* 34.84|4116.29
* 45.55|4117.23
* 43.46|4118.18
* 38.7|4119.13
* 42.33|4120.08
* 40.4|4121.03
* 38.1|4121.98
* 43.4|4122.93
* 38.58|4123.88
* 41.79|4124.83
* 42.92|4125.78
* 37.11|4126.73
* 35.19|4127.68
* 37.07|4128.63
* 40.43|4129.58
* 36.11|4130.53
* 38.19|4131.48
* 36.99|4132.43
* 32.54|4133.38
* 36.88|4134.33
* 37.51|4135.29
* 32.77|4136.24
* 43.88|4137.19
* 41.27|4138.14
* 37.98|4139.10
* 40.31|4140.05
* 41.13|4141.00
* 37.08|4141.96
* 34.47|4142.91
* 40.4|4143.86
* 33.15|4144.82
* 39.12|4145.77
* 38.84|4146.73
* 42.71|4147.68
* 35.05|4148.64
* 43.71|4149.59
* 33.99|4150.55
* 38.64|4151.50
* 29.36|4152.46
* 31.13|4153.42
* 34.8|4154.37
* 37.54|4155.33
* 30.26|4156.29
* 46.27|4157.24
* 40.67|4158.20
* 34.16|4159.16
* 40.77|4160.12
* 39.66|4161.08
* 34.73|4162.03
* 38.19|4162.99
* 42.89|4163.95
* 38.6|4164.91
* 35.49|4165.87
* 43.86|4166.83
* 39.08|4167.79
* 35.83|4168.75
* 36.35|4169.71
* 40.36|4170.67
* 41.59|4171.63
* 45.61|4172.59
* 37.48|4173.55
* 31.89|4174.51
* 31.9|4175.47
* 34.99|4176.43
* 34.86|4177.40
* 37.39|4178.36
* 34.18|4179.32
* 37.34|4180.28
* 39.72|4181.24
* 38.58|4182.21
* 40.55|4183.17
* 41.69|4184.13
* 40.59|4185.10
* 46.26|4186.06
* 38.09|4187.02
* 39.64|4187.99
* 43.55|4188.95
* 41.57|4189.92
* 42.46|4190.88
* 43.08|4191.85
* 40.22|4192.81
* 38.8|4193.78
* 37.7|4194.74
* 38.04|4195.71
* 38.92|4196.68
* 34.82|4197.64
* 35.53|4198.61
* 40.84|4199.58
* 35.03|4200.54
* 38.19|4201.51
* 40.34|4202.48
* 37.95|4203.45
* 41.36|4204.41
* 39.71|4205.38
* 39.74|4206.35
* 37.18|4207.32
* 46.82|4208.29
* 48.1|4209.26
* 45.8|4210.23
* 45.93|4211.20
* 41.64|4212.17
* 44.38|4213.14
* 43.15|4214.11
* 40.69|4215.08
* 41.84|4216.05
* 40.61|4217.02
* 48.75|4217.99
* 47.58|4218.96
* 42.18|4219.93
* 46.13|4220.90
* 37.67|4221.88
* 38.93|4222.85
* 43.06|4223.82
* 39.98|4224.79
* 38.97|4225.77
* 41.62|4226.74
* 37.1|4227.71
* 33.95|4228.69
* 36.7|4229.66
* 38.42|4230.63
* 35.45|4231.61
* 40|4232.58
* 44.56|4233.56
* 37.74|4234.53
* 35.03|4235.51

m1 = 1.53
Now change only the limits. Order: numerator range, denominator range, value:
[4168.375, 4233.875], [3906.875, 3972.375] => 1.91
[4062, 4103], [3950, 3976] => 1.84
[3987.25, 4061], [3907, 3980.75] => 1.81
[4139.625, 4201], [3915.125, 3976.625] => 1.90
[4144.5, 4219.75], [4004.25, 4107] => 1.02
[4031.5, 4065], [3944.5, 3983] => 1.65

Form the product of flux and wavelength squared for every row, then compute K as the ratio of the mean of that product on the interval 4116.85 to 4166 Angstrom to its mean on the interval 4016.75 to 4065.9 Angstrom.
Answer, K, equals 1.04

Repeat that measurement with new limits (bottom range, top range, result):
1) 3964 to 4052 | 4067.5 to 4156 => 1.16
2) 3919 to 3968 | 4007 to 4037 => 2.02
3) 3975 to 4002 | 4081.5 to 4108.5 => 1.17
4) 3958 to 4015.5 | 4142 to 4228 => 1.42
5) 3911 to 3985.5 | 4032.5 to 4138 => 1.87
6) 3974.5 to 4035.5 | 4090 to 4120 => 1.10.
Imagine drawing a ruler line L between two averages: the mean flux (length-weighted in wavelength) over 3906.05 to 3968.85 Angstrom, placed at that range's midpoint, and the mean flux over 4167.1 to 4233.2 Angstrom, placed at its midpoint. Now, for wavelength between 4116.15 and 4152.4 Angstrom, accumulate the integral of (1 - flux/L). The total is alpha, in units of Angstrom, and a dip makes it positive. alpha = -3.5 Angstrom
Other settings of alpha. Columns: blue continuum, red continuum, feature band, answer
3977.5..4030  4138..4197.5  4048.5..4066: -0.48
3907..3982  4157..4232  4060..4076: -3.53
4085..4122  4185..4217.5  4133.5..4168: 1.79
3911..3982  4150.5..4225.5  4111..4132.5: -3.26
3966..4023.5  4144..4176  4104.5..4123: -1.84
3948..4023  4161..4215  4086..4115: -2.33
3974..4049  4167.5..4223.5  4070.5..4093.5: -0.42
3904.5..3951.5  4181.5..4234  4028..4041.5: -3.59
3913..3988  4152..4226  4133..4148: -0.84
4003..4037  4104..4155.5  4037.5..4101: 0.24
